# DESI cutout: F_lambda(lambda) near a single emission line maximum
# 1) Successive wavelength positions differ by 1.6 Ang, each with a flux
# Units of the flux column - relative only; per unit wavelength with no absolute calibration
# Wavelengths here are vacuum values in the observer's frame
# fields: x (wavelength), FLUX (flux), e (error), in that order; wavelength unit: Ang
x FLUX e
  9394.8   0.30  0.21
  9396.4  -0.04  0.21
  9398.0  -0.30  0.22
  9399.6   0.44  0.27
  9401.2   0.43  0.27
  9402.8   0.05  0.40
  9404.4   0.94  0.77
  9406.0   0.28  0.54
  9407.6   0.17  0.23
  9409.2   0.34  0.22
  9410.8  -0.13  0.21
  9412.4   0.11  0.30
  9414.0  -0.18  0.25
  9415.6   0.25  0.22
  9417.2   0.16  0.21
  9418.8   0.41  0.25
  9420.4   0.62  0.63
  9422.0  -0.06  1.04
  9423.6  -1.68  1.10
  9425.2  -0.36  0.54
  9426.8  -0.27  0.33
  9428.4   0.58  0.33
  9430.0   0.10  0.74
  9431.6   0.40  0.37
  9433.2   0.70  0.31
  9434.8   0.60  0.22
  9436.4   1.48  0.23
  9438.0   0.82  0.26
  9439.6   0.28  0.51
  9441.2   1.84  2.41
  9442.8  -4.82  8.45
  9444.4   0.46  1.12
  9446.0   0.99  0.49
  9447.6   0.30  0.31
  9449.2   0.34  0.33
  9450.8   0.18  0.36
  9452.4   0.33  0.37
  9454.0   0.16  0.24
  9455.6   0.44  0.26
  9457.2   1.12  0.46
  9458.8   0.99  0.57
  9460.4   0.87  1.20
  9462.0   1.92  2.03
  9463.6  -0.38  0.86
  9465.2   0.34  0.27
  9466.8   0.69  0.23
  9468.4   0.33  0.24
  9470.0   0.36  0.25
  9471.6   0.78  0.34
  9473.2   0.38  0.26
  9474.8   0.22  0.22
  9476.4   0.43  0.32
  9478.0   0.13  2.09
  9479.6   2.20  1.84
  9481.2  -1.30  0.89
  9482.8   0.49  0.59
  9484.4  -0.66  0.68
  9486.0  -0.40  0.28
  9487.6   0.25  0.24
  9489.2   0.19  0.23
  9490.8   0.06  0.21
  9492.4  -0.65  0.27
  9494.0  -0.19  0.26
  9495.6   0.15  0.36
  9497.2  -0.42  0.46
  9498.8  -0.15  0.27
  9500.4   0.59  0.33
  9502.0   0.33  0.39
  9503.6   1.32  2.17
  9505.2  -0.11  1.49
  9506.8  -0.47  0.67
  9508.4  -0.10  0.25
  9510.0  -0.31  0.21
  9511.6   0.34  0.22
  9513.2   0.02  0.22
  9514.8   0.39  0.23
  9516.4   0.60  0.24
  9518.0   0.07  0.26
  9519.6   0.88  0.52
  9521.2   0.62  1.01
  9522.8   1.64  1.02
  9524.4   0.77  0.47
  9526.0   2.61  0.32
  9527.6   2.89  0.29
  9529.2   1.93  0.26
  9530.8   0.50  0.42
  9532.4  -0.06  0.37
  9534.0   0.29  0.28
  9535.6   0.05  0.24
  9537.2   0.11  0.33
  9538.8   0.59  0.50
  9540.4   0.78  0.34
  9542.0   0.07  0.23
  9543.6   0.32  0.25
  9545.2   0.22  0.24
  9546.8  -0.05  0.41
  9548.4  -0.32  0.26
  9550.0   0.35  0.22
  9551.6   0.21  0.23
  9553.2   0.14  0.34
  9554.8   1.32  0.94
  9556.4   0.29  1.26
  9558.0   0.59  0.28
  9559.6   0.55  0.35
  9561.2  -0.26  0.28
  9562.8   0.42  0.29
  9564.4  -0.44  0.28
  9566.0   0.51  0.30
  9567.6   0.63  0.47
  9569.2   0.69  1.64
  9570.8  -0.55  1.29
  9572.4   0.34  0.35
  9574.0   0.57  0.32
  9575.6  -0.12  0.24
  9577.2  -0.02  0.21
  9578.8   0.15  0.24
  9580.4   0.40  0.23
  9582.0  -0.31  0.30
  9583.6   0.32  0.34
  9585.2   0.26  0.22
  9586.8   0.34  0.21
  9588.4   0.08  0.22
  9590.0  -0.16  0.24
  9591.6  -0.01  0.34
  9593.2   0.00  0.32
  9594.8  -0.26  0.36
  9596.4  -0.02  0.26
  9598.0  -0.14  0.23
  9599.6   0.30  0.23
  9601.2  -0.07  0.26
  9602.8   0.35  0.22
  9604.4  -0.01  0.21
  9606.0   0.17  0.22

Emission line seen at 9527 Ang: [O III] 5007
